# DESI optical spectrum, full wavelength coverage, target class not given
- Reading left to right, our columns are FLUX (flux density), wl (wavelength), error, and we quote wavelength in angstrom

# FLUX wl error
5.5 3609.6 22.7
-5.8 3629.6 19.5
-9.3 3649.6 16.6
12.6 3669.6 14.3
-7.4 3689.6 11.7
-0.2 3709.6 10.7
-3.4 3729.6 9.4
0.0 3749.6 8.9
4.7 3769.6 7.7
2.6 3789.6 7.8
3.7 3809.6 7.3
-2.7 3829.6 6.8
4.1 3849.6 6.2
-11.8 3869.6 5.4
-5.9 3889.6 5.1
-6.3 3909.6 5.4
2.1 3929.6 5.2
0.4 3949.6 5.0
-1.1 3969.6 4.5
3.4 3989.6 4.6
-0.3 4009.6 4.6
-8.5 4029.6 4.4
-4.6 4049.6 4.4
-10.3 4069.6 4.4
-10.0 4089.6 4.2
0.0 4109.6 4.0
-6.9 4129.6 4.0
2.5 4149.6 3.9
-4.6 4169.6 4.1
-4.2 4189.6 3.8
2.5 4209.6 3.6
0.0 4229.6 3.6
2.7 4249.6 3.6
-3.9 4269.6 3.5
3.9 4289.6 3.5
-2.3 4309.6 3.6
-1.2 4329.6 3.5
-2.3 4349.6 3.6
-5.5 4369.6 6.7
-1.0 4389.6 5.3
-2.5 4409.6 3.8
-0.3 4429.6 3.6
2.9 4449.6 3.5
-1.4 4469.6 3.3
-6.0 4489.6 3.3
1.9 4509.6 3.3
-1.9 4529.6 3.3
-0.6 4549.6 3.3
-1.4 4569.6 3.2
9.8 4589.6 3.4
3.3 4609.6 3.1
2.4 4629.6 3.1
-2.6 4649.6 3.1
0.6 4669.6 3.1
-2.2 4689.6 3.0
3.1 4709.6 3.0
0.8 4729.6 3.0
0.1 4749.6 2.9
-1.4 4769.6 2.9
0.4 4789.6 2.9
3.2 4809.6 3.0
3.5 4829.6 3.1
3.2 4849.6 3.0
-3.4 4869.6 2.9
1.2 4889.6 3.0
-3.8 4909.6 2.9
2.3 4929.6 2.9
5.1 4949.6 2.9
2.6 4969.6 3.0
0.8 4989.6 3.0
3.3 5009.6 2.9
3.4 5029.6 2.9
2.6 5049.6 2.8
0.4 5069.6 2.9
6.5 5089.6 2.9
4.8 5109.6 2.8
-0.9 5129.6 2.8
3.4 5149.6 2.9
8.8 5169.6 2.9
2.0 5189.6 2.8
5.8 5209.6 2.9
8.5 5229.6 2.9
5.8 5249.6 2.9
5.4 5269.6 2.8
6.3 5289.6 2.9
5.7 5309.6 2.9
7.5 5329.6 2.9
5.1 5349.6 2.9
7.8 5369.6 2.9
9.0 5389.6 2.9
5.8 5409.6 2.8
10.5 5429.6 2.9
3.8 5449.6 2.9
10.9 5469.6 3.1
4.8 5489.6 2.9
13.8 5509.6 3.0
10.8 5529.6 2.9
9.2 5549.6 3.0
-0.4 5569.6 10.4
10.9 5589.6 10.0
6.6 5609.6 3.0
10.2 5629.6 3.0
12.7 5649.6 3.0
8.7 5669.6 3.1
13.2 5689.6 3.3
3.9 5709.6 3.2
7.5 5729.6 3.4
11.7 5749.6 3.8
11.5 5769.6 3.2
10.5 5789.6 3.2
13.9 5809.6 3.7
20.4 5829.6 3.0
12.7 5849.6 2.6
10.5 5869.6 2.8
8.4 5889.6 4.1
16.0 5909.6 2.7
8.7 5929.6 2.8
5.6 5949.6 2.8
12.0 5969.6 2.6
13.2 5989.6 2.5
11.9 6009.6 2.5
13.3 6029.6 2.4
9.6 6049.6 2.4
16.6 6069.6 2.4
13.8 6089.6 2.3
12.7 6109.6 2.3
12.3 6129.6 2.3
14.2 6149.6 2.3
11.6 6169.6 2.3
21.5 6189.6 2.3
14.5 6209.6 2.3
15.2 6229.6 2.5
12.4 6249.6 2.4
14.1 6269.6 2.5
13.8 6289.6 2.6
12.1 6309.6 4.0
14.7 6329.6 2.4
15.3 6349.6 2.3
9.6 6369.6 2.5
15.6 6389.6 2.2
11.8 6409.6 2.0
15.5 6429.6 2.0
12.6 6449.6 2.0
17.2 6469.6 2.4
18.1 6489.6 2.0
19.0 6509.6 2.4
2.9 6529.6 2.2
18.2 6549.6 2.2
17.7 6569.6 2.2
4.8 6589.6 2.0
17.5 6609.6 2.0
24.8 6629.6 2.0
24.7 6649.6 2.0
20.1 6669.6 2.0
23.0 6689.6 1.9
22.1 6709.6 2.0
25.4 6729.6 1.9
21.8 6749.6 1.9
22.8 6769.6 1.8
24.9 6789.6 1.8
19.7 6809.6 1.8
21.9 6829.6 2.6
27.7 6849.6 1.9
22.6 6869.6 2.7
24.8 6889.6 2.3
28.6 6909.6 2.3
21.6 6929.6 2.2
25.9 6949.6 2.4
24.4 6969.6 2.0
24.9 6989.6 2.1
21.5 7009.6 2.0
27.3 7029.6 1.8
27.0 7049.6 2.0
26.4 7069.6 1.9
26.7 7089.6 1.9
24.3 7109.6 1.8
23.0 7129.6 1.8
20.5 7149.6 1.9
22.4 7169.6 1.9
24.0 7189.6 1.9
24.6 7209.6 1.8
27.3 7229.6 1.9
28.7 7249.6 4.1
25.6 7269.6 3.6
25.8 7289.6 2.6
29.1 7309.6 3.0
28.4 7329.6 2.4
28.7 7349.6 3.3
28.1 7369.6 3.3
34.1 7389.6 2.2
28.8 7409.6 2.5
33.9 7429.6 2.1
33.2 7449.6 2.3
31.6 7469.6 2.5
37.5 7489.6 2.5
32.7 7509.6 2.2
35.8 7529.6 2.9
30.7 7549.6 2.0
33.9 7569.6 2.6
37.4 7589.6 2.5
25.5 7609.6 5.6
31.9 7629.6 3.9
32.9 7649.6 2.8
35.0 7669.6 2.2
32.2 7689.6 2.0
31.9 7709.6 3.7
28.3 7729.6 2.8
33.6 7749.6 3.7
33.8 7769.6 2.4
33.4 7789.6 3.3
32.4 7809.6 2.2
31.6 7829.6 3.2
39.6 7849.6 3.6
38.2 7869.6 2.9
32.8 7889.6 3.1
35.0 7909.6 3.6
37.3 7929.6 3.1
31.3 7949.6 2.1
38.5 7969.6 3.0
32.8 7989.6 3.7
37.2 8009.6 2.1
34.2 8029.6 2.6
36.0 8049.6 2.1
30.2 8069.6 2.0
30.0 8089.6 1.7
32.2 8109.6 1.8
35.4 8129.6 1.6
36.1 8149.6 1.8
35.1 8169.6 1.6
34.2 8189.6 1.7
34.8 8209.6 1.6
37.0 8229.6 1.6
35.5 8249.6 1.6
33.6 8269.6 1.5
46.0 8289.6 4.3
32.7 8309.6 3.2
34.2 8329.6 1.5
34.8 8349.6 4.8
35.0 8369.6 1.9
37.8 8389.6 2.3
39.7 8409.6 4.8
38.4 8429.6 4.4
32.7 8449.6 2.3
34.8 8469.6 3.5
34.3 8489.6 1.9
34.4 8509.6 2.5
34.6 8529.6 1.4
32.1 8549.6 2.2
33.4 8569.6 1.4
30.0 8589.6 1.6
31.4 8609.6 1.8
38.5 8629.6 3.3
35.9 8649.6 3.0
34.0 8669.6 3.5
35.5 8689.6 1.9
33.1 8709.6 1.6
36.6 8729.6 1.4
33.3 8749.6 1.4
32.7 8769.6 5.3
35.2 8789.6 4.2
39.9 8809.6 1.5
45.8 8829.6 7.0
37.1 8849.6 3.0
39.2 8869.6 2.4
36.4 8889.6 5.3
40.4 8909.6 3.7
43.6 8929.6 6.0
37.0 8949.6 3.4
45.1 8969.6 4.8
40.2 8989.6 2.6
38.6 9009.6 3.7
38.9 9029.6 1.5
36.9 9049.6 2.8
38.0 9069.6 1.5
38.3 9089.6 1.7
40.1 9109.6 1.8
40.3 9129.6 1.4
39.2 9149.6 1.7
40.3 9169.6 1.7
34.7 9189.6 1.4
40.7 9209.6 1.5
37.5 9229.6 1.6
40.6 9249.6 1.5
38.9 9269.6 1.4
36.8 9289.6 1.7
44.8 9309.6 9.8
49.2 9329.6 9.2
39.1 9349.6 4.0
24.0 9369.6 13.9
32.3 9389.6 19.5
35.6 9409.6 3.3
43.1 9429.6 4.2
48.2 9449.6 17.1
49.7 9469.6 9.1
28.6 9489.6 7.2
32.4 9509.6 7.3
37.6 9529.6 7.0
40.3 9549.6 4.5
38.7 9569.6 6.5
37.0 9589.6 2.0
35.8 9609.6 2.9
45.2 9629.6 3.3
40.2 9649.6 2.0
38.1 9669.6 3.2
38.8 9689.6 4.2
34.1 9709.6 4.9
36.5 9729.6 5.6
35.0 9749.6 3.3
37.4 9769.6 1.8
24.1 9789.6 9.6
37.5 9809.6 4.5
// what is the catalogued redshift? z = 0.66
